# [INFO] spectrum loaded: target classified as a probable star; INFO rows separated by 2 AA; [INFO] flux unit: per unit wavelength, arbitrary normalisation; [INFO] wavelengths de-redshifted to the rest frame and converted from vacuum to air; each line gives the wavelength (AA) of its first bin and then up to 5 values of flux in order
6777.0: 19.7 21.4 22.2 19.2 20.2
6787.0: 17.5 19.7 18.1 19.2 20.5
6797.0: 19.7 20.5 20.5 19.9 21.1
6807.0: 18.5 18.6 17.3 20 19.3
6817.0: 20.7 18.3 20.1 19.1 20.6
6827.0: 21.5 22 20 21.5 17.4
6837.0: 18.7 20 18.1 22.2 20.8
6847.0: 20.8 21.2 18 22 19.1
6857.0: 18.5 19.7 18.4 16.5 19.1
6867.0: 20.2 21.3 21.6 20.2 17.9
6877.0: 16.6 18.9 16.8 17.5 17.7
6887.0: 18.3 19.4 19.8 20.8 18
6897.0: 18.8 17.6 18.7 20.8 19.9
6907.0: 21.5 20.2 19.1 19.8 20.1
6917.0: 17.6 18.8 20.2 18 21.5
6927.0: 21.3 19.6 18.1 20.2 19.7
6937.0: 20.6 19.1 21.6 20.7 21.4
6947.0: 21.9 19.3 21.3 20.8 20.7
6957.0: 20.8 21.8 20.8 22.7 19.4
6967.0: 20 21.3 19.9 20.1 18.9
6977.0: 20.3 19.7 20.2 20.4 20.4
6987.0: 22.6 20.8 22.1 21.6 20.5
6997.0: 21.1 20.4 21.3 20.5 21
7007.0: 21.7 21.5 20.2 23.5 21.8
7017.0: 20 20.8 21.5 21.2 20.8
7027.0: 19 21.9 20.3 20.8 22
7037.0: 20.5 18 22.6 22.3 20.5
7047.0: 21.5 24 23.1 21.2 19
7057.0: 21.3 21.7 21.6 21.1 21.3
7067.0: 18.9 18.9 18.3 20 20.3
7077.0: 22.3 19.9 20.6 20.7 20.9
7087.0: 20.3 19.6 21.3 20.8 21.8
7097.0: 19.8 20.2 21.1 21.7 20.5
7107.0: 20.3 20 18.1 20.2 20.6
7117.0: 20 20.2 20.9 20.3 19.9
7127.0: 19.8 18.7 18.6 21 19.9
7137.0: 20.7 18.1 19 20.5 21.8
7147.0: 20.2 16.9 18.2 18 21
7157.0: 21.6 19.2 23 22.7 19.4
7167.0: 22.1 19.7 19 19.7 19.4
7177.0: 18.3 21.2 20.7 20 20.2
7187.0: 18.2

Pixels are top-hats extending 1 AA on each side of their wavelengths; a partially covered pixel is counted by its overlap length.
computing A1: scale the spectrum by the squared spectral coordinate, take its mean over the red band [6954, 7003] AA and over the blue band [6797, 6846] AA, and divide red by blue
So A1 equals 1.1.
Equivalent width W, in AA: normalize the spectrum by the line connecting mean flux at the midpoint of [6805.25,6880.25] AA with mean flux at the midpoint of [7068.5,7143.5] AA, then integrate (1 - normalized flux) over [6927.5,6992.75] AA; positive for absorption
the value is -2.3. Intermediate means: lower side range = 19.6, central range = 20.6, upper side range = 20.2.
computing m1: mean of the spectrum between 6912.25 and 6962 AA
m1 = 20.2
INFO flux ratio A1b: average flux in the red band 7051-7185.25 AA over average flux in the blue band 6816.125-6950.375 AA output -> 1.03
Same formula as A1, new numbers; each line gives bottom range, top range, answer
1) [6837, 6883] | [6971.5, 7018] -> 1.12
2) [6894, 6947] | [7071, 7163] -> 1.08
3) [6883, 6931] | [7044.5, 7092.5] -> 1.12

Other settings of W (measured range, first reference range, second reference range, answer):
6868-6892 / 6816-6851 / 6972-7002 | 1.7 AA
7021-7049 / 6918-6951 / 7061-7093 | -1.0 AA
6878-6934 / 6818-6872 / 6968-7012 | 2.8 AA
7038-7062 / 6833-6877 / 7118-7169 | -1.8 AA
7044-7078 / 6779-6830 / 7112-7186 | -1.6 AA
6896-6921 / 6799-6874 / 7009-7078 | 1.0 AA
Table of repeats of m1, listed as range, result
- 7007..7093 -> 20.9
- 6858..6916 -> 19.1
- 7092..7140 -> 20.1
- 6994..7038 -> 21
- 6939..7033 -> 20.9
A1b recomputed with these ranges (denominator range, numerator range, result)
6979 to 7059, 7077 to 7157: 0.95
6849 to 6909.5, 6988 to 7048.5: 1.10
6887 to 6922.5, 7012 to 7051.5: 1.10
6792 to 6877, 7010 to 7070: 1.07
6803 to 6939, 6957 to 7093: 1.07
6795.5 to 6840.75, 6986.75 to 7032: 1.07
